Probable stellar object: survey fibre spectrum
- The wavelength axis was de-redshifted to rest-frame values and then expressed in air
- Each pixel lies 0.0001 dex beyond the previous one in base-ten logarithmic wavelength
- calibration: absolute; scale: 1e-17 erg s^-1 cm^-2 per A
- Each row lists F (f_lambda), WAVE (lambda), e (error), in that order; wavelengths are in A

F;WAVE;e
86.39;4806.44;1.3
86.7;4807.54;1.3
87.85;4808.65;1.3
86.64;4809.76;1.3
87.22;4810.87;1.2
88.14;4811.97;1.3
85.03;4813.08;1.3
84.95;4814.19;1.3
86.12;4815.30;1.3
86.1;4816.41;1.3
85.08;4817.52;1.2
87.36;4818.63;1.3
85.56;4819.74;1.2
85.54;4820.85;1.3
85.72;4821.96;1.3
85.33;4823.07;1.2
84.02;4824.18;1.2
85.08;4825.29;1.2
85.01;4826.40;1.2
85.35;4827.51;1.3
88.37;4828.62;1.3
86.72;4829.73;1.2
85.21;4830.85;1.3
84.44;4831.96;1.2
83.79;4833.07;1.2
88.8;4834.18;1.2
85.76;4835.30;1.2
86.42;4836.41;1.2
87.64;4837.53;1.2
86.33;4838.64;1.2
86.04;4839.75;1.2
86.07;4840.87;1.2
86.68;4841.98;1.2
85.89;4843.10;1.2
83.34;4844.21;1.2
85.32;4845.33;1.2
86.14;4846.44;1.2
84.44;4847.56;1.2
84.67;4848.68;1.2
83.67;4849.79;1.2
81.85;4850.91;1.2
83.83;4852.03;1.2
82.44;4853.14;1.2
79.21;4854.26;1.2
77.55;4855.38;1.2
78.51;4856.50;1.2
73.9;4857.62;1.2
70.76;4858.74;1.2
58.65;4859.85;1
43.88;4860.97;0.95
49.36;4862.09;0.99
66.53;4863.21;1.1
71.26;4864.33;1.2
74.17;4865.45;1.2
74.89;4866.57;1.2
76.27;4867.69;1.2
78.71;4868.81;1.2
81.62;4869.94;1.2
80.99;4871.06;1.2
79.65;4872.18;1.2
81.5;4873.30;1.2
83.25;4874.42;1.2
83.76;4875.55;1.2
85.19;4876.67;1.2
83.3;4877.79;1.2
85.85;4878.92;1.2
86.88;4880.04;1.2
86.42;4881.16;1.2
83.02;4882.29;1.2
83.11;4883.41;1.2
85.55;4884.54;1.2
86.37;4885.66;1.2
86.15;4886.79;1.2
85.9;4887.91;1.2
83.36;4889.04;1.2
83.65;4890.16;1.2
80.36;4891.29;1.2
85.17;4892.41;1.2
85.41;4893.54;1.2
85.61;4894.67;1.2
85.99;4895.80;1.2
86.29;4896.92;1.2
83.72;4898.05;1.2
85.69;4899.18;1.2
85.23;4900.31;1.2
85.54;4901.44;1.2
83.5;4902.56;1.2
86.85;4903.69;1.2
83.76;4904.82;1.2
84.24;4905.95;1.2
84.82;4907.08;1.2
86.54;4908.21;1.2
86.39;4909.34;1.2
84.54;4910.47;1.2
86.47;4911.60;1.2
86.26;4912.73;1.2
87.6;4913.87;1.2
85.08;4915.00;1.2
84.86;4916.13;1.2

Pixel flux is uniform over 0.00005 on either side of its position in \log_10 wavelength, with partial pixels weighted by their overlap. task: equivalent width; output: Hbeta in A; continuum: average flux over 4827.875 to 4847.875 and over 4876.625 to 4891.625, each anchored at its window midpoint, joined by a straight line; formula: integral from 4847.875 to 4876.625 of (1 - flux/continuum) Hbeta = 3.31 A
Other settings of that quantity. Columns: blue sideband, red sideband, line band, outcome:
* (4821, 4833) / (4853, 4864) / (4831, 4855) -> -2.7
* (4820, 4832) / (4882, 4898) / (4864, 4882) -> 0.8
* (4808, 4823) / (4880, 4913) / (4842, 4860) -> 1.1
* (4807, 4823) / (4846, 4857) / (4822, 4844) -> -0.4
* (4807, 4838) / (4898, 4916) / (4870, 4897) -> 0.4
